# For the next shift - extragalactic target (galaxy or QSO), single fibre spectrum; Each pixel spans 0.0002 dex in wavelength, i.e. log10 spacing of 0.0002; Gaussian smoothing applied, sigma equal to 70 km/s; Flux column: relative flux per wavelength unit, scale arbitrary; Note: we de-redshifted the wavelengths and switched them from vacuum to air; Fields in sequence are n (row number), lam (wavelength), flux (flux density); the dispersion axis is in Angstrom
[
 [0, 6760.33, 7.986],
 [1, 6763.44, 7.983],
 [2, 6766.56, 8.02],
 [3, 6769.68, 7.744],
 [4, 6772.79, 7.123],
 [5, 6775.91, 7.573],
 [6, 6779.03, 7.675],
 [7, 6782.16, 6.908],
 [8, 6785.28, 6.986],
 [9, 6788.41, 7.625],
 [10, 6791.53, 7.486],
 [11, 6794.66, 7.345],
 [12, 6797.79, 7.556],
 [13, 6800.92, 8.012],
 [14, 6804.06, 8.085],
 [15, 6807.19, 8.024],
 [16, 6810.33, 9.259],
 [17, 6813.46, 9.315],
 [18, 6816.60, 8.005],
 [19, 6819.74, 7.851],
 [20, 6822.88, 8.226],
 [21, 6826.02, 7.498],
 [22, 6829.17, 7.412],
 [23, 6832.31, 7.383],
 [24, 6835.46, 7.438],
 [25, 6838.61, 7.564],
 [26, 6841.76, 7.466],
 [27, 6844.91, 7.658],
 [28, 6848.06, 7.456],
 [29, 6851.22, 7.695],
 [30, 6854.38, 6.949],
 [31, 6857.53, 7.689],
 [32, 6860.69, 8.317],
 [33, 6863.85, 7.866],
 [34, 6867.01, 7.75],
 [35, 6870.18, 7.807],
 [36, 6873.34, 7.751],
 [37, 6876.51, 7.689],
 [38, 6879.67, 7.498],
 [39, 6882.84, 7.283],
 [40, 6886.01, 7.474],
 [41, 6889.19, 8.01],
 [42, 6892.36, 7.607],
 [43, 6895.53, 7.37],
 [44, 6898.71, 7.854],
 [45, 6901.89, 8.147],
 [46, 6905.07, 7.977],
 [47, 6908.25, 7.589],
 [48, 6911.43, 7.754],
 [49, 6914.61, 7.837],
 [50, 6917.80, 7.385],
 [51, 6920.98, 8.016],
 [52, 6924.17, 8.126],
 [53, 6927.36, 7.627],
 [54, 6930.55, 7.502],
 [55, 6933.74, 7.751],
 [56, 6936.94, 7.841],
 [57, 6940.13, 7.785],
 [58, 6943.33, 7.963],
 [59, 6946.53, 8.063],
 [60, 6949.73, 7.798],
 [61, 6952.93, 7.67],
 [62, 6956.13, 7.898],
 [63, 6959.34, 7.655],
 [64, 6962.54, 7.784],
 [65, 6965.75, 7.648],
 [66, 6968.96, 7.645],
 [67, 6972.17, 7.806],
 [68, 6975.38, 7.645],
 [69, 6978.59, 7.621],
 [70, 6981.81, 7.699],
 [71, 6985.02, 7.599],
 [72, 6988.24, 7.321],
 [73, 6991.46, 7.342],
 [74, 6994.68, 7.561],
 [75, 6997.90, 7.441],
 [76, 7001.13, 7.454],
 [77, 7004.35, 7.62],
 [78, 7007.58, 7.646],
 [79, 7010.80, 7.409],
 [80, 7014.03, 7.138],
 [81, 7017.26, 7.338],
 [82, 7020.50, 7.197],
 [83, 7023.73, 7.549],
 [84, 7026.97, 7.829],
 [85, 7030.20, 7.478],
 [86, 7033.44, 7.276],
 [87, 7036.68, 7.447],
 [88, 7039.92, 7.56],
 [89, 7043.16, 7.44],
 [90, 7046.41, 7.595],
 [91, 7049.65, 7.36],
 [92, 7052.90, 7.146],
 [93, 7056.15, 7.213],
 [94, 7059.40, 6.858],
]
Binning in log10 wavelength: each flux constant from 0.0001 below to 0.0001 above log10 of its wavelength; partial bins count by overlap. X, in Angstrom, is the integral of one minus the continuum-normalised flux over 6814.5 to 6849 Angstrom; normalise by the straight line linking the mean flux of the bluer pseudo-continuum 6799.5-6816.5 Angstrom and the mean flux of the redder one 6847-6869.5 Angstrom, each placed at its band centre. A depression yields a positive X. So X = 1.92 Angstrom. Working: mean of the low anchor 8.5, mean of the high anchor 7.68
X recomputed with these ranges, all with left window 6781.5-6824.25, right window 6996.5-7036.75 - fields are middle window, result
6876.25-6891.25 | 0.3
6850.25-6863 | 0.2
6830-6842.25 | 0.6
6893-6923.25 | -0.3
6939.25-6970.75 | -0.9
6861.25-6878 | -0.1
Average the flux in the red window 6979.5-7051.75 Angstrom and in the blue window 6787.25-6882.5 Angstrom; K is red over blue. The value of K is 0.96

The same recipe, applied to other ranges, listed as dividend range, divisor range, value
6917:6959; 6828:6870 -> 1.03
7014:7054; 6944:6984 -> 0.96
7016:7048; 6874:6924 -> 0.97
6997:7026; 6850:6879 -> 0.96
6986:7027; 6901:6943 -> 0.95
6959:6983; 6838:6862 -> 1.01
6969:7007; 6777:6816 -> 0.96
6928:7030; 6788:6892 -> 0.98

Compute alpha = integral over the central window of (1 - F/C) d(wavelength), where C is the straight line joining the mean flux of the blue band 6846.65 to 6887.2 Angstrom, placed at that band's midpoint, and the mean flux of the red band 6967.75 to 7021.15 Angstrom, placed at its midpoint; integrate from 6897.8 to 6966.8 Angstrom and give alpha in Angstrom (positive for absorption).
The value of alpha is -2.2 Angstrom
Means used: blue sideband 7.63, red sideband 7.5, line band 7.8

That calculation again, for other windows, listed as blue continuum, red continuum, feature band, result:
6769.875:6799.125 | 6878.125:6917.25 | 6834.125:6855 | 0.17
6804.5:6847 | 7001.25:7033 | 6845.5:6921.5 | 0.91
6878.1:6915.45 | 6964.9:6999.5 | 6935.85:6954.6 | -0.56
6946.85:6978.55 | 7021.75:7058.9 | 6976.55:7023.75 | 0.78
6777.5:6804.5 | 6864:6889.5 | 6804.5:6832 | -2.24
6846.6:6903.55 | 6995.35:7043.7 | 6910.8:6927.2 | -0.43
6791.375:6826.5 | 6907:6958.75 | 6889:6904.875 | 0.16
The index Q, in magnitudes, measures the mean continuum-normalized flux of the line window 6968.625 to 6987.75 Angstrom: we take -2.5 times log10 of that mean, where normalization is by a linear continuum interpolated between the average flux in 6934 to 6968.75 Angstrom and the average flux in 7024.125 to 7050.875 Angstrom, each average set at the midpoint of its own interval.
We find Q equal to 0.01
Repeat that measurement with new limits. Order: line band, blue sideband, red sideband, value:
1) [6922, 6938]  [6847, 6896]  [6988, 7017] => -0.03 mag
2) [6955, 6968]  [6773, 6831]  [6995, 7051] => -0.02 mag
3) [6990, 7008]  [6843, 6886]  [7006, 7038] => -0.01 mag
